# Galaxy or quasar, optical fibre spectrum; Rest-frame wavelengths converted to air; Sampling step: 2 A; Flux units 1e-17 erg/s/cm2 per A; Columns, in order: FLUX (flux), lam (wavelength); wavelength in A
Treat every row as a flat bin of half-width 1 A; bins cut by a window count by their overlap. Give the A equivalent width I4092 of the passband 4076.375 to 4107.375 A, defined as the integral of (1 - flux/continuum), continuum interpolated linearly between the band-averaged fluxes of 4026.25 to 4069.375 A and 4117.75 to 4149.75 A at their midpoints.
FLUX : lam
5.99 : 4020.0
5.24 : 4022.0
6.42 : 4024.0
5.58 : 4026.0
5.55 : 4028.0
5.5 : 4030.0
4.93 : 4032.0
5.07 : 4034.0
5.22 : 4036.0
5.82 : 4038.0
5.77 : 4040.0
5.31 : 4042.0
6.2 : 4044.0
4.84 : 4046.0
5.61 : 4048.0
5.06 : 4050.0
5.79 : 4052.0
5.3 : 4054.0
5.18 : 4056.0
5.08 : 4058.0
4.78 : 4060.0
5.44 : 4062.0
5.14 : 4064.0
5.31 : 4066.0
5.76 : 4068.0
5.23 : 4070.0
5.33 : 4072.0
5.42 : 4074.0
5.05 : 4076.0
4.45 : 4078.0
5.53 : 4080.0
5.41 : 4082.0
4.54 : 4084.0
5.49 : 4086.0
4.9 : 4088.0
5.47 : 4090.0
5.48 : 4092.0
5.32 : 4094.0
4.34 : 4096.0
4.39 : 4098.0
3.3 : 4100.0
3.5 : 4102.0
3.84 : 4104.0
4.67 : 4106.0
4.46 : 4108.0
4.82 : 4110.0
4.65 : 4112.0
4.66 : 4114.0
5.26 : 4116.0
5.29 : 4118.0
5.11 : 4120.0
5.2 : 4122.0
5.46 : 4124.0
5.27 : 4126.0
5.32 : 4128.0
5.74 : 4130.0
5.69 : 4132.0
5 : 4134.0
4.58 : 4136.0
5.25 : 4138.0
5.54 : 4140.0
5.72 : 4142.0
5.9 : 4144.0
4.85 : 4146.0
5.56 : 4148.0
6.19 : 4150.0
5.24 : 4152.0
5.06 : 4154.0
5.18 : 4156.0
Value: 3.77 A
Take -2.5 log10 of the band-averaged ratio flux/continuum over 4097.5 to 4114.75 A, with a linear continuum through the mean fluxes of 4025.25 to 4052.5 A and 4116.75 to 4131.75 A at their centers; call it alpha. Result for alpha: 0.26 mag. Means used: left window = 5.44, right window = 5.36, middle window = 4.24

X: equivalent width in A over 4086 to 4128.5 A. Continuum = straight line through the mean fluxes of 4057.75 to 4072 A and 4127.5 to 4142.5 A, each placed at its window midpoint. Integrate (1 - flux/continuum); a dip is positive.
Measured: 4.1 A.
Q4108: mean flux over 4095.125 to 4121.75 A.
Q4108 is 4.5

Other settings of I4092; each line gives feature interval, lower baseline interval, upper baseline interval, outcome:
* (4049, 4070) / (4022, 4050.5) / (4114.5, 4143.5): 0.6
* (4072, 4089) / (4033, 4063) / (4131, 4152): 0.9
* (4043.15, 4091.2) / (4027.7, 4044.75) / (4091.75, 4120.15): -1.8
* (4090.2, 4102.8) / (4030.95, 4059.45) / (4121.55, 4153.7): 2.1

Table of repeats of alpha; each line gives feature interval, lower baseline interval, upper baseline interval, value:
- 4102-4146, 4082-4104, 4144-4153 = 0.02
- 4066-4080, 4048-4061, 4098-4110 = -0.10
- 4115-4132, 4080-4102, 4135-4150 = -0.03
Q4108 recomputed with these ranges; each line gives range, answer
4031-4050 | 5.4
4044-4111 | 4.99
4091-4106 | 4.33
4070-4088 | 5.14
